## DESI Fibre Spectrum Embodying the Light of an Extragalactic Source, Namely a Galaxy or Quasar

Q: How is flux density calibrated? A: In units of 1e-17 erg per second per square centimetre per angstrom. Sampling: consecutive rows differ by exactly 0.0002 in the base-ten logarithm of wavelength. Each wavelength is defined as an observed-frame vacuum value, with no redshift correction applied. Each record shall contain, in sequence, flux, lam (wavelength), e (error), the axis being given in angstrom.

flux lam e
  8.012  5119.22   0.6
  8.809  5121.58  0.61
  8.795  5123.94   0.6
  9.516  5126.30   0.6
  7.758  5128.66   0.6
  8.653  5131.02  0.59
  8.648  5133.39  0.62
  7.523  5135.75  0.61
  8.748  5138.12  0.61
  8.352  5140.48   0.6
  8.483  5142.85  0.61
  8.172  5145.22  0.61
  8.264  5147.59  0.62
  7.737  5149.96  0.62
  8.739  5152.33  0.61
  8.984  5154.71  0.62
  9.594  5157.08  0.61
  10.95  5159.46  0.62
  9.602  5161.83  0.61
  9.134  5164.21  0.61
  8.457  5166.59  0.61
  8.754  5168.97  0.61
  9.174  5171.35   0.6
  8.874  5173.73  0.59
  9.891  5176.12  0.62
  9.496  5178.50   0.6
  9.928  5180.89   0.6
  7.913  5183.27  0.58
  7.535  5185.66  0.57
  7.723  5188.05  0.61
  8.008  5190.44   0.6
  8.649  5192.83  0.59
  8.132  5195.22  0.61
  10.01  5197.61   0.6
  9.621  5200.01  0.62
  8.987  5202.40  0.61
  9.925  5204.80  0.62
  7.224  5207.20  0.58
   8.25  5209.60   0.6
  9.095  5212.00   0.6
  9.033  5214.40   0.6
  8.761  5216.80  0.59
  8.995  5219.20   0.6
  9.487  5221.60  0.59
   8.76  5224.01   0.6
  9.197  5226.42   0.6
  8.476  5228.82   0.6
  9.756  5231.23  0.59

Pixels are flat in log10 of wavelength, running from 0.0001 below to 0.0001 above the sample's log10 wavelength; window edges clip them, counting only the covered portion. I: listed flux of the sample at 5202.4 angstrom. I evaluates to 8.987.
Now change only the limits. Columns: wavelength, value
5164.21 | 9.134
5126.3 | 9.516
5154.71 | 8.984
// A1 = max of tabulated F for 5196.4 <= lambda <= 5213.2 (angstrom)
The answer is 10.01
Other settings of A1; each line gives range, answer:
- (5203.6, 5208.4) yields 9.925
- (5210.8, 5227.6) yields 9.487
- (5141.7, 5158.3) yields 9.594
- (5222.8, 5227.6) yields 9.197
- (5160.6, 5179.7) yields 9.891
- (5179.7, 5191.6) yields 9.928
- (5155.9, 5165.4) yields 10.95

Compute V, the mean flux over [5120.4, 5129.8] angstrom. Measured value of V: 8.72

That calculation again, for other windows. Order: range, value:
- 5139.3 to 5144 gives 8.42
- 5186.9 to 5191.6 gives 7.87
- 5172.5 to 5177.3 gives 9.37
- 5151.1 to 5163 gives 9.57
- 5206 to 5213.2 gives 8.19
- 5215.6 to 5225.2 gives 9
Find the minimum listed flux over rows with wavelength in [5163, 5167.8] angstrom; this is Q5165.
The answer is 8.457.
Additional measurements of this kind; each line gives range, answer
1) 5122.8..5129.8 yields 7.758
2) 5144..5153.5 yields 7.737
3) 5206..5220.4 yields 7.224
